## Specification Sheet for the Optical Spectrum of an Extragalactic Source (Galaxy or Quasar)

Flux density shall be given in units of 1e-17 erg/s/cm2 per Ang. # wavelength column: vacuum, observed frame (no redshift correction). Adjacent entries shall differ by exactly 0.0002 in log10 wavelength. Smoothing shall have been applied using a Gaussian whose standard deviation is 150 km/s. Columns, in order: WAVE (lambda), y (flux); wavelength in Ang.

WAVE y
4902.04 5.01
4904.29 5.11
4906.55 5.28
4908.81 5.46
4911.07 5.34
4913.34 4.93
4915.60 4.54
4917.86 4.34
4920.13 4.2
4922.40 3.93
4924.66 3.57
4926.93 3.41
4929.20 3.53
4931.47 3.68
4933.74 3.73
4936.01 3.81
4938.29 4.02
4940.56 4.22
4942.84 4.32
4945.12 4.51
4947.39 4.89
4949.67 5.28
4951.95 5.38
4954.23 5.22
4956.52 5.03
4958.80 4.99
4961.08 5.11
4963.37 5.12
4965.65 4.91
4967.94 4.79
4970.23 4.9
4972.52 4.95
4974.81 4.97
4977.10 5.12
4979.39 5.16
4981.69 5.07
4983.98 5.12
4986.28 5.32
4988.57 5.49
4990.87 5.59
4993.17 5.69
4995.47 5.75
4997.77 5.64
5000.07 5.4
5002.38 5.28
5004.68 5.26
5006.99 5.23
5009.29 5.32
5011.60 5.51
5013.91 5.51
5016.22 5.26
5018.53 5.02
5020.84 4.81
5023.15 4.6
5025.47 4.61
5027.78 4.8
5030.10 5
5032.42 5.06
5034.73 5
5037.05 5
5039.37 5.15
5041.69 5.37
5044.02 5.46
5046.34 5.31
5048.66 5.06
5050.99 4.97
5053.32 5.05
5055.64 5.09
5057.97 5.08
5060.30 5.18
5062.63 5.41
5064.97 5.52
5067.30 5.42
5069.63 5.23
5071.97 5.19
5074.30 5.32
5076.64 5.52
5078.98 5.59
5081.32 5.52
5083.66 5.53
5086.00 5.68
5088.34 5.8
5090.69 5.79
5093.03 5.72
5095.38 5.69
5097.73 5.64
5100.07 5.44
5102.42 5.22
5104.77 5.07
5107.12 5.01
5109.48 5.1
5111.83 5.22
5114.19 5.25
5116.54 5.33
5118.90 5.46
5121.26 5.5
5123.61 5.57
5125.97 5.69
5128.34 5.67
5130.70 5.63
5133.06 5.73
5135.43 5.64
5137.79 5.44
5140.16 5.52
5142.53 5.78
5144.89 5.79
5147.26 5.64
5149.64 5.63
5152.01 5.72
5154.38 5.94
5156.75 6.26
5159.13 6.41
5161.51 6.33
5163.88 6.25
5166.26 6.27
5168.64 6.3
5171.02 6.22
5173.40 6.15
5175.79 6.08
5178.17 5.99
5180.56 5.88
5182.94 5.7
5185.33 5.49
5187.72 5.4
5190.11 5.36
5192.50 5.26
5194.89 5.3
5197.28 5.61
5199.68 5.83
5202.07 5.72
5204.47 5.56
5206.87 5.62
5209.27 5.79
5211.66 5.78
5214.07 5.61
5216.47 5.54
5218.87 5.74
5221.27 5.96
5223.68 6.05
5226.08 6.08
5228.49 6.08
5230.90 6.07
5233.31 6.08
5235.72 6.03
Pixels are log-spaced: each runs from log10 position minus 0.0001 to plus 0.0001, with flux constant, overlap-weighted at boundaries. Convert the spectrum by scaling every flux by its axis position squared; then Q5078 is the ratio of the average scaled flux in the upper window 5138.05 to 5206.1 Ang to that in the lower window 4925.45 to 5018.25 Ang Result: 1.28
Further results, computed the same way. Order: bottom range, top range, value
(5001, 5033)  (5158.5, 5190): 1.25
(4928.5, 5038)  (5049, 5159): 1.16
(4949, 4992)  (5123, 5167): 1.22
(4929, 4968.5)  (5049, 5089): 1.22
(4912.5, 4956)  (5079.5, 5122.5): 1.35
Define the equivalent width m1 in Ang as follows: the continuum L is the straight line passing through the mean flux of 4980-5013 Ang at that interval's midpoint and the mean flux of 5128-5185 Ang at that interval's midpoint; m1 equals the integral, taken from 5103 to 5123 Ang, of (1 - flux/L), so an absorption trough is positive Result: 1.8 Ang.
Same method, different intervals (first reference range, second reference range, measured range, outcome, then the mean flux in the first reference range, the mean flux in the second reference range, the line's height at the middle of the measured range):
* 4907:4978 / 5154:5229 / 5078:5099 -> -1.3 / 4.59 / 5.86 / 5.33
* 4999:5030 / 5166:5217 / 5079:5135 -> -0.5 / 5.12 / 5.74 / 5.44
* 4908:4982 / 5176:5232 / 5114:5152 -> -1.2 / 4.61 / 5.72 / 5.42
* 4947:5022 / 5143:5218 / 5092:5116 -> 1.1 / 5.22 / 5.82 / 5.58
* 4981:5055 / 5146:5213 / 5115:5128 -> 0.2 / 5.21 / 5.84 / 5.61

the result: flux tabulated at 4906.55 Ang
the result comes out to 5.28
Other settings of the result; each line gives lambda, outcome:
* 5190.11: 5.36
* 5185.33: 5.49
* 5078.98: 5.59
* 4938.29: 4.02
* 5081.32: 5.52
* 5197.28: 5.61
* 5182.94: 5.7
